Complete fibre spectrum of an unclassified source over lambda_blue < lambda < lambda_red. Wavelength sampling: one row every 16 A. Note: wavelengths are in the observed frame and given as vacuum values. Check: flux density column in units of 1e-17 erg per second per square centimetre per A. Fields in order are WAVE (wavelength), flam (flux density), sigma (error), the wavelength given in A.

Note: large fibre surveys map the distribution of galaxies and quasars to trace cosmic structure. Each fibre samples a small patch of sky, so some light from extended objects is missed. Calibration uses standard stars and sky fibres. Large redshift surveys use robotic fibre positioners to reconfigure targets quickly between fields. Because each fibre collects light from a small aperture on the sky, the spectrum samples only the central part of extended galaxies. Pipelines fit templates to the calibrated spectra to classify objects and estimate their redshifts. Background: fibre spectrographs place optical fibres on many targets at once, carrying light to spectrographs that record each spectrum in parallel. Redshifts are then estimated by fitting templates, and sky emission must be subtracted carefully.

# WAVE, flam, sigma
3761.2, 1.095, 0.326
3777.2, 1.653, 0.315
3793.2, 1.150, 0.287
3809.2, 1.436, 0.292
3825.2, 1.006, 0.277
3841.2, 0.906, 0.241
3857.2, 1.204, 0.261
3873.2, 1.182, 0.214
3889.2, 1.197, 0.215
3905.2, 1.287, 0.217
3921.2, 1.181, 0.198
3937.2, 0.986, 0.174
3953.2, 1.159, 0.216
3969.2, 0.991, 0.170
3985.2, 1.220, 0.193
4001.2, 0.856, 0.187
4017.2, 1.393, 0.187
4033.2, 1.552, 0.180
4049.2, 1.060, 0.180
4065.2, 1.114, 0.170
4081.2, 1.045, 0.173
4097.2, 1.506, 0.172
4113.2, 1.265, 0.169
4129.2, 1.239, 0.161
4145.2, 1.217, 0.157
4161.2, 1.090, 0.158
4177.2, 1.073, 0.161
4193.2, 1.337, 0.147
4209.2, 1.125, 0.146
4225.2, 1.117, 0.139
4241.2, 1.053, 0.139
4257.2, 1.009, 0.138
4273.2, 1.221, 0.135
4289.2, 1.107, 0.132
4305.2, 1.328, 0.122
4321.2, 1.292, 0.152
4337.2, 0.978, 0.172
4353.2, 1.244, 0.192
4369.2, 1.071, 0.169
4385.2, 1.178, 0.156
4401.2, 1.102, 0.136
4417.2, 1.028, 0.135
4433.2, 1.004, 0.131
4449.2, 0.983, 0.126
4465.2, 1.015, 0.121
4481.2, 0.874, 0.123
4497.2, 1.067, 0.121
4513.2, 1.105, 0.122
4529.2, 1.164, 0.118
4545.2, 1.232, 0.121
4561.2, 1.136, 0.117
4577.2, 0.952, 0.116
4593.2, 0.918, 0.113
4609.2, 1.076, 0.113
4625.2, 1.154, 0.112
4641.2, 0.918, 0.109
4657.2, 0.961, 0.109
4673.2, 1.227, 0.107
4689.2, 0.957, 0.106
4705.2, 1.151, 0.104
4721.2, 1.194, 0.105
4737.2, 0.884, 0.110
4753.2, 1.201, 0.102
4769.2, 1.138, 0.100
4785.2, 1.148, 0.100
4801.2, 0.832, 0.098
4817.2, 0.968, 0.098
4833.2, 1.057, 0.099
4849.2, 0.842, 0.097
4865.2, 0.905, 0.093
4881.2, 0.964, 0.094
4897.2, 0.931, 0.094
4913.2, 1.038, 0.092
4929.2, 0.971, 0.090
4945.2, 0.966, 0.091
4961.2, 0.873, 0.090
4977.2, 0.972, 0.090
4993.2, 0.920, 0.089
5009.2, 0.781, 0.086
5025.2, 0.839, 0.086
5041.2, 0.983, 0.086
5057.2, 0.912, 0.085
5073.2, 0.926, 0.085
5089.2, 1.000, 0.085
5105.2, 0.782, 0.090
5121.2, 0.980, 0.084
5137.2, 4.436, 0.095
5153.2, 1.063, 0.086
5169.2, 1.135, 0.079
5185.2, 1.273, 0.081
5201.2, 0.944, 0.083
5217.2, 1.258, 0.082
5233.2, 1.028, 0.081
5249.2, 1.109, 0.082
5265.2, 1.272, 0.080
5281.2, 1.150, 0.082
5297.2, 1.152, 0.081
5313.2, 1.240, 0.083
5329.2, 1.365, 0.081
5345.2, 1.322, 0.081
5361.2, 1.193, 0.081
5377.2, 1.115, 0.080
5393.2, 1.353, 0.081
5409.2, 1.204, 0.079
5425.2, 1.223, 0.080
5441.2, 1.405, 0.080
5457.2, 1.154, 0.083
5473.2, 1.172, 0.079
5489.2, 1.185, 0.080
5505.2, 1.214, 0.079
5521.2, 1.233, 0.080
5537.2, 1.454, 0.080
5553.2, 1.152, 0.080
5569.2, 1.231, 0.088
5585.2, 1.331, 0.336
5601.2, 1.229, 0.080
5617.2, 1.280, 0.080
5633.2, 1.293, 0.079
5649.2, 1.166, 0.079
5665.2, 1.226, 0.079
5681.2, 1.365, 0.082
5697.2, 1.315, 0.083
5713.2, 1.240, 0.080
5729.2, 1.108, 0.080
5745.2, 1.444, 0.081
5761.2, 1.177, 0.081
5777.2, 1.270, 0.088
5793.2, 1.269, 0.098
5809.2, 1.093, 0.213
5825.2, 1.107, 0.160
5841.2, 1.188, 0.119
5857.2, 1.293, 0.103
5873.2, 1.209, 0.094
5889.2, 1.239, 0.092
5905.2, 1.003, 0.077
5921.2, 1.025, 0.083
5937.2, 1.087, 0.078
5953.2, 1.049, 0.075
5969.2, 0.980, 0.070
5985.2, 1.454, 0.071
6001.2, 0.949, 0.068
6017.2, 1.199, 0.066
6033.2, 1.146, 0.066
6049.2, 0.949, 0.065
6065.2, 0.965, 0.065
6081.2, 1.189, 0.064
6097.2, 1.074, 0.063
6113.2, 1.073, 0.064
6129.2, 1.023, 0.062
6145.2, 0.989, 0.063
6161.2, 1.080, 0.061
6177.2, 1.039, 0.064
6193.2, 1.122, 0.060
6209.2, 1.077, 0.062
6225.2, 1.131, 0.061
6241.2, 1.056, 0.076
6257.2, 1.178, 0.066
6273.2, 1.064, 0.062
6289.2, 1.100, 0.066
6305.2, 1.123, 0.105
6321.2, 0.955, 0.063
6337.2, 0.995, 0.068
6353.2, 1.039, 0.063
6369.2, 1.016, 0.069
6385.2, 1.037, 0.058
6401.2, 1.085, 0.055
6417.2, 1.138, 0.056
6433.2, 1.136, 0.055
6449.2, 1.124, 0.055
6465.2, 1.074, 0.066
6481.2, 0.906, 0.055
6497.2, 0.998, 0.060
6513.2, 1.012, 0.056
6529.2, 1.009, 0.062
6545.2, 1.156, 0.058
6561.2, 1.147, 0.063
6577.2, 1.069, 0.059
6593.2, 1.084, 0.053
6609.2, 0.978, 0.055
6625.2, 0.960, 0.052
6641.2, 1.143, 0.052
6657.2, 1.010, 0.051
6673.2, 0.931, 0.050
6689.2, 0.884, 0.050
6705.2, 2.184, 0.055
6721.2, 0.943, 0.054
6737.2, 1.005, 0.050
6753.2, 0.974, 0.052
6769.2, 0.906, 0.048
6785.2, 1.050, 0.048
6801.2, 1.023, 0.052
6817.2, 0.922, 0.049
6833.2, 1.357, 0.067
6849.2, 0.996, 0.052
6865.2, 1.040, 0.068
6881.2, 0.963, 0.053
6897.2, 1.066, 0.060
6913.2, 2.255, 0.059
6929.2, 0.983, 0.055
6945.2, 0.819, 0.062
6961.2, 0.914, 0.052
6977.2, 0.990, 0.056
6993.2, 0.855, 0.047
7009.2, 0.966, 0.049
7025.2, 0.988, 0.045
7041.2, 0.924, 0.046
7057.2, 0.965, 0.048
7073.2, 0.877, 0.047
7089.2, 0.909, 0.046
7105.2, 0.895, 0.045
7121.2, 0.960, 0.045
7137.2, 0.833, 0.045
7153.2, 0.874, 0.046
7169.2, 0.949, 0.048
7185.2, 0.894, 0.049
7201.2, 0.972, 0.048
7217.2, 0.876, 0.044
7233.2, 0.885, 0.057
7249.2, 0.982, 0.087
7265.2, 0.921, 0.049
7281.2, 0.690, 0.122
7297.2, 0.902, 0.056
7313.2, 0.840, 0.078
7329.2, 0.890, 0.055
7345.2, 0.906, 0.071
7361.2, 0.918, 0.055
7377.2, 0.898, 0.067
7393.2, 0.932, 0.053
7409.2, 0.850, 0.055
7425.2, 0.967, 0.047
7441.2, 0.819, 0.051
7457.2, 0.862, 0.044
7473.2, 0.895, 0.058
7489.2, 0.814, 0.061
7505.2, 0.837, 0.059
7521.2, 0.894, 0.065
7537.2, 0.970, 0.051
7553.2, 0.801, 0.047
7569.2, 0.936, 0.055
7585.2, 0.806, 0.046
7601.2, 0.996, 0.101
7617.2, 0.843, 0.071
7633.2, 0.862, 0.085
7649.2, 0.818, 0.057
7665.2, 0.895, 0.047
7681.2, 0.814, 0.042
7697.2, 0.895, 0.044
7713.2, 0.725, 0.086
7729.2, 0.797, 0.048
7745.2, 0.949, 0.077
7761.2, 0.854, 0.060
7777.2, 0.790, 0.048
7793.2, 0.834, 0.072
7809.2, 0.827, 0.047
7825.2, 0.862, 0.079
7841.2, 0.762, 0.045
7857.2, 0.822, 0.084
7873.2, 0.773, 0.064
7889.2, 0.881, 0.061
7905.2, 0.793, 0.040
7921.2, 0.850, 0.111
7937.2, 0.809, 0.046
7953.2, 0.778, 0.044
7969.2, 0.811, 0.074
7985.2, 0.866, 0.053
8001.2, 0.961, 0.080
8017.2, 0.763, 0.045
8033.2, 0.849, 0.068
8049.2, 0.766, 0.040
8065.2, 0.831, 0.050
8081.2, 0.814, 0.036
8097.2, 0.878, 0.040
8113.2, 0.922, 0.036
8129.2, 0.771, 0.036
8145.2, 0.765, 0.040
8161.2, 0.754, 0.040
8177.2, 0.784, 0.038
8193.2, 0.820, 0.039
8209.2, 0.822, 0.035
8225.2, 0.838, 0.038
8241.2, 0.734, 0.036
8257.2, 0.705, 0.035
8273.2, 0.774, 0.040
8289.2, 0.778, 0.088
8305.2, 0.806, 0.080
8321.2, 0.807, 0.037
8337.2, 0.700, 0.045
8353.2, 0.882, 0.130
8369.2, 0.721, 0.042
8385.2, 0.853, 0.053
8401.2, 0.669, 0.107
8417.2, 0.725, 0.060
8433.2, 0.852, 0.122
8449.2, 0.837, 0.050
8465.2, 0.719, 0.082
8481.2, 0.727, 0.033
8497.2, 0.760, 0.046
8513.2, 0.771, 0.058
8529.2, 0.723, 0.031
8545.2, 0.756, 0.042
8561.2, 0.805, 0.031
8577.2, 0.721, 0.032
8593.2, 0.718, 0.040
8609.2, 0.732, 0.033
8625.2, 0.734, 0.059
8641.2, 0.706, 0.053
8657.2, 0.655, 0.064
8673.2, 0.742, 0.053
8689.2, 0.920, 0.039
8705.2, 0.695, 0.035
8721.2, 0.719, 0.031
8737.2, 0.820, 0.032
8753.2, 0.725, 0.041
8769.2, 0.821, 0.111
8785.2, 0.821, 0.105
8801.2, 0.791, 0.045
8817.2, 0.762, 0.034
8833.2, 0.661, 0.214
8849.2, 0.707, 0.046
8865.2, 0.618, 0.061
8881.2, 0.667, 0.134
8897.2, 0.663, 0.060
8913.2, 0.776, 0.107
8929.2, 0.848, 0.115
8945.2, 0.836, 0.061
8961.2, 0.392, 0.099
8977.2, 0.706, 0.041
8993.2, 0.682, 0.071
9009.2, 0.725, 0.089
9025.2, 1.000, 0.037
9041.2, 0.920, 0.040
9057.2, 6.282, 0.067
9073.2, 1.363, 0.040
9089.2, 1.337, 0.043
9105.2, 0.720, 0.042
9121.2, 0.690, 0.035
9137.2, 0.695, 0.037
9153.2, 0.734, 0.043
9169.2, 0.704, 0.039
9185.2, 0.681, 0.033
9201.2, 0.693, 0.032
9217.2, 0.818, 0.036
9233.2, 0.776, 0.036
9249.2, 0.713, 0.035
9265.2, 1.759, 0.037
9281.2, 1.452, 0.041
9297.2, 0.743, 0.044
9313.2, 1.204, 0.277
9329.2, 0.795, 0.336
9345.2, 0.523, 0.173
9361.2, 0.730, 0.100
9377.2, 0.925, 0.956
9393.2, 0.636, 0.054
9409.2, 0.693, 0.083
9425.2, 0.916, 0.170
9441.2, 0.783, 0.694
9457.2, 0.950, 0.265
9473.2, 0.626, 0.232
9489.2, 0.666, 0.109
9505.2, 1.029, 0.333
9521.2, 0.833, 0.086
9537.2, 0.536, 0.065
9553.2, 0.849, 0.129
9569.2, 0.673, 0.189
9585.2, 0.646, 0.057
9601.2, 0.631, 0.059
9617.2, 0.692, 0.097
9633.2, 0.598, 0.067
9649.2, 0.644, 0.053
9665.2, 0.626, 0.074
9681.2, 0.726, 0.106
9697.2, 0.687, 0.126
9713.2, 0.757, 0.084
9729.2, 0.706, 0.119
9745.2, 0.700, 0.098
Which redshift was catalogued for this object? 0.38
